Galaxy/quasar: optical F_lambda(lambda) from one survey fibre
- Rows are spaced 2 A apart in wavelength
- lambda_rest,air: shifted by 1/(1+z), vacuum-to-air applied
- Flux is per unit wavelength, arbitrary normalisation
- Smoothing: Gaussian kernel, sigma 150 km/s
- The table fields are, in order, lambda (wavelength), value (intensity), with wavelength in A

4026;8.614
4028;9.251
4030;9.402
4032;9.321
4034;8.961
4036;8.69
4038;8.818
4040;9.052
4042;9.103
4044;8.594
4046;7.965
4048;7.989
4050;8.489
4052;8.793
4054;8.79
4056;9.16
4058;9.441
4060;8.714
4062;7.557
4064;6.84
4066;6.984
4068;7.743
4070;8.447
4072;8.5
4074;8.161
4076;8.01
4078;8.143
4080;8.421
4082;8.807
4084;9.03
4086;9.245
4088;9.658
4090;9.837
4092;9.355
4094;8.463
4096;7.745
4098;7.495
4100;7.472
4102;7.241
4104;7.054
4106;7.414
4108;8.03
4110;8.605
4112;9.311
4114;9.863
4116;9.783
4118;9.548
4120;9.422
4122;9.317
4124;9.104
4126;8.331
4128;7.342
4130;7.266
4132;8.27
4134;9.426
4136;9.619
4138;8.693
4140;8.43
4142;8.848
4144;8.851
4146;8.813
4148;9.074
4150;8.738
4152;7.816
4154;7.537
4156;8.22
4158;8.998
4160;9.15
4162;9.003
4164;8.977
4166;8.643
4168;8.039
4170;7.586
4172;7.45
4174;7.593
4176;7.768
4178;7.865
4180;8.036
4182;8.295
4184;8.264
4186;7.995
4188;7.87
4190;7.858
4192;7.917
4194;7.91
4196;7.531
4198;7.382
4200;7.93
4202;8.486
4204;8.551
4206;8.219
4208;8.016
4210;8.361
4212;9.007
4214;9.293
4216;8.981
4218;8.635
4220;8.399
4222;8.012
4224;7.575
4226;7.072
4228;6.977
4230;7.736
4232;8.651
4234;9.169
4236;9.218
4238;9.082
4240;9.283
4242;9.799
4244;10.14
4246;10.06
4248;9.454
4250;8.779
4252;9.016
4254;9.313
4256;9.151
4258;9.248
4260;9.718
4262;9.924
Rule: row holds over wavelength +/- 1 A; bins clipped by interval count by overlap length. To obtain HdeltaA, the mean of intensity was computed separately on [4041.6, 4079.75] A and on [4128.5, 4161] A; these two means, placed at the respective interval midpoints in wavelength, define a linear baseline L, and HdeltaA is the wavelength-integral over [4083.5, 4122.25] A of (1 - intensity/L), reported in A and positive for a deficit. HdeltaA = -1.1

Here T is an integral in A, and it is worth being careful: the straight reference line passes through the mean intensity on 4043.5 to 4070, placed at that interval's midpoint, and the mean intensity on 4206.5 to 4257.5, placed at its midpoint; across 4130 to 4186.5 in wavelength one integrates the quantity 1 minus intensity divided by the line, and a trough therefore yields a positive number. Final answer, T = 0.9 A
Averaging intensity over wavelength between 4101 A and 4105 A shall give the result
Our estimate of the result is 7.15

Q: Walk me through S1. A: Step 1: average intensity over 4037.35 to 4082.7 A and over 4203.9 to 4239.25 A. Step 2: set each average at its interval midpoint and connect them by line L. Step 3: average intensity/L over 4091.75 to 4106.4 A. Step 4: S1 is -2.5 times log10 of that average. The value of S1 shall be 0.09 mag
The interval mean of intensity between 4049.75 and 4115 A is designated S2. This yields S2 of 8.39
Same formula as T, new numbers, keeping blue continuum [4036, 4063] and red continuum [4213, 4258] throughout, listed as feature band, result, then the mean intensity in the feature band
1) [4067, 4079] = 0.7 A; 8.17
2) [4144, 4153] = 0.1 A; 8.64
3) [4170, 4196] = 2.7 A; 7.88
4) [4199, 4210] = 0.7 A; 8.25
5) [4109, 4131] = -0.5 A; 8.9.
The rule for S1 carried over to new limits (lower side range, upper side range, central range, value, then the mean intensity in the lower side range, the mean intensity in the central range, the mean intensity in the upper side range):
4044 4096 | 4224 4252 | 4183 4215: 0.076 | 8.49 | 8.16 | 8.84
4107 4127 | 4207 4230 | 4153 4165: 0.012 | 9.13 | 8.65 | 8.19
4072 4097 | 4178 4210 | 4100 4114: 0.070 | 8.73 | 8.05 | 8.02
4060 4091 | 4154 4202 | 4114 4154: -0.071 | 8.37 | 8.77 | 8.1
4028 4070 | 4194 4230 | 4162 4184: 0.019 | 8.54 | 8.08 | 8.12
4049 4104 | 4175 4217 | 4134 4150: -0.085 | 8.37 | 8.93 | 8.17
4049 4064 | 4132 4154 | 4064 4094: 0.012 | 8.58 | 8.53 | 8.75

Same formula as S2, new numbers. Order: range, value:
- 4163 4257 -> 8.41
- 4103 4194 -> 8.44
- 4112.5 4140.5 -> 8.9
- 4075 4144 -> 8.61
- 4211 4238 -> 8.39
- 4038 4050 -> 8.56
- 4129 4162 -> 8.62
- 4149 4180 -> 8.22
